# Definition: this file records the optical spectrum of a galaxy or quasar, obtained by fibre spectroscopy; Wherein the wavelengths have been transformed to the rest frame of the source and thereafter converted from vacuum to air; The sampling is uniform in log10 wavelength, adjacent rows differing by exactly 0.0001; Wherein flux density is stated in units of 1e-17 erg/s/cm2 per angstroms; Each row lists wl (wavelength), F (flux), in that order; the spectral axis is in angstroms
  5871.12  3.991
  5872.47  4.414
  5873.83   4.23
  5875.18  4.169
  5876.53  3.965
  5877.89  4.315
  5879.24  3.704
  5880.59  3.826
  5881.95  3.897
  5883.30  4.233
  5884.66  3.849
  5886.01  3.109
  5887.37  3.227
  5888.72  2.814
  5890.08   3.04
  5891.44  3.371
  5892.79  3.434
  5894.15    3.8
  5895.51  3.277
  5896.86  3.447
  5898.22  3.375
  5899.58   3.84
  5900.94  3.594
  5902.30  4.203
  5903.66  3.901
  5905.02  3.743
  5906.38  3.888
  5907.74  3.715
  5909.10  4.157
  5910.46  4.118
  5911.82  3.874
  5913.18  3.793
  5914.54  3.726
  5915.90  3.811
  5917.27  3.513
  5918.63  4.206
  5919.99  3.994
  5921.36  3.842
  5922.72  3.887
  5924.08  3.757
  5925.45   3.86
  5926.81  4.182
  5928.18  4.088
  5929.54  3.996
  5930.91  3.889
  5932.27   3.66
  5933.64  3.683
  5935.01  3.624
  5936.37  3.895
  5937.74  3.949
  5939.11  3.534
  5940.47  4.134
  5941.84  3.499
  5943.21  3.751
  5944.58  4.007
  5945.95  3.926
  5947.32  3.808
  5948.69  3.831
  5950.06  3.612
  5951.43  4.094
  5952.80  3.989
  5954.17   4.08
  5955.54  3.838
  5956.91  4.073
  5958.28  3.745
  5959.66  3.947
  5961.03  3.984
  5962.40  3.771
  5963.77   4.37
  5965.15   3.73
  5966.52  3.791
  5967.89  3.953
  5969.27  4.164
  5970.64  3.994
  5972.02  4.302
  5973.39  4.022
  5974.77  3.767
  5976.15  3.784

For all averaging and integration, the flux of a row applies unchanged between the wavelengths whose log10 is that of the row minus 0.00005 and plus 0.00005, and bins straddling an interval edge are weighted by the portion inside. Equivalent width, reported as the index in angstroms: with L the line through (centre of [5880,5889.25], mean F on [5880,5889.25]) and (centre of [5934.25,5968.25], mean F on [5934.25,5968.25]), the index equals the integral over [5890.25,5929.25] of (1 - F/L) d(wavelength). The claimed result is -1.1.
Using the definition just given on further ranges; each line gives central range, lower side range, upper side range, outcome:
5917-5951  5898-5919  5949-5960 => 0.30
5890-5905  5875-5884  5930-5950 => 1.30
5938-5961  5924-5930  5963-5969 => 0.64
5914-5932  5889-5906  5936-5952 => -0.90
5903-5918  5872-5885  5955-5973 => 0.69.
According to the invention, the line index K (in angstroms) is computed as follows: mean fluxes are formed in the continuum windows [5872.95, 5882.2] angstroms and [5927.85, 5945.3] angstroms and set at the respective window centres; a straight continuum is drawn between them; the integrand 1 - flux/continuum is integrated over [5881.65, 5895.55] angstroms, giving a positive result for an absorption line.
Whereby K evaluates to 1.86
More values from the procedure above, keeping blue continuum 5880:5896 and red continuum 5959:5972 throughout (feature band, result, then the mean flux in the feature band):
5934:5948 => 0.07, 3.81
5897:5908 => -0.57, 3.77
